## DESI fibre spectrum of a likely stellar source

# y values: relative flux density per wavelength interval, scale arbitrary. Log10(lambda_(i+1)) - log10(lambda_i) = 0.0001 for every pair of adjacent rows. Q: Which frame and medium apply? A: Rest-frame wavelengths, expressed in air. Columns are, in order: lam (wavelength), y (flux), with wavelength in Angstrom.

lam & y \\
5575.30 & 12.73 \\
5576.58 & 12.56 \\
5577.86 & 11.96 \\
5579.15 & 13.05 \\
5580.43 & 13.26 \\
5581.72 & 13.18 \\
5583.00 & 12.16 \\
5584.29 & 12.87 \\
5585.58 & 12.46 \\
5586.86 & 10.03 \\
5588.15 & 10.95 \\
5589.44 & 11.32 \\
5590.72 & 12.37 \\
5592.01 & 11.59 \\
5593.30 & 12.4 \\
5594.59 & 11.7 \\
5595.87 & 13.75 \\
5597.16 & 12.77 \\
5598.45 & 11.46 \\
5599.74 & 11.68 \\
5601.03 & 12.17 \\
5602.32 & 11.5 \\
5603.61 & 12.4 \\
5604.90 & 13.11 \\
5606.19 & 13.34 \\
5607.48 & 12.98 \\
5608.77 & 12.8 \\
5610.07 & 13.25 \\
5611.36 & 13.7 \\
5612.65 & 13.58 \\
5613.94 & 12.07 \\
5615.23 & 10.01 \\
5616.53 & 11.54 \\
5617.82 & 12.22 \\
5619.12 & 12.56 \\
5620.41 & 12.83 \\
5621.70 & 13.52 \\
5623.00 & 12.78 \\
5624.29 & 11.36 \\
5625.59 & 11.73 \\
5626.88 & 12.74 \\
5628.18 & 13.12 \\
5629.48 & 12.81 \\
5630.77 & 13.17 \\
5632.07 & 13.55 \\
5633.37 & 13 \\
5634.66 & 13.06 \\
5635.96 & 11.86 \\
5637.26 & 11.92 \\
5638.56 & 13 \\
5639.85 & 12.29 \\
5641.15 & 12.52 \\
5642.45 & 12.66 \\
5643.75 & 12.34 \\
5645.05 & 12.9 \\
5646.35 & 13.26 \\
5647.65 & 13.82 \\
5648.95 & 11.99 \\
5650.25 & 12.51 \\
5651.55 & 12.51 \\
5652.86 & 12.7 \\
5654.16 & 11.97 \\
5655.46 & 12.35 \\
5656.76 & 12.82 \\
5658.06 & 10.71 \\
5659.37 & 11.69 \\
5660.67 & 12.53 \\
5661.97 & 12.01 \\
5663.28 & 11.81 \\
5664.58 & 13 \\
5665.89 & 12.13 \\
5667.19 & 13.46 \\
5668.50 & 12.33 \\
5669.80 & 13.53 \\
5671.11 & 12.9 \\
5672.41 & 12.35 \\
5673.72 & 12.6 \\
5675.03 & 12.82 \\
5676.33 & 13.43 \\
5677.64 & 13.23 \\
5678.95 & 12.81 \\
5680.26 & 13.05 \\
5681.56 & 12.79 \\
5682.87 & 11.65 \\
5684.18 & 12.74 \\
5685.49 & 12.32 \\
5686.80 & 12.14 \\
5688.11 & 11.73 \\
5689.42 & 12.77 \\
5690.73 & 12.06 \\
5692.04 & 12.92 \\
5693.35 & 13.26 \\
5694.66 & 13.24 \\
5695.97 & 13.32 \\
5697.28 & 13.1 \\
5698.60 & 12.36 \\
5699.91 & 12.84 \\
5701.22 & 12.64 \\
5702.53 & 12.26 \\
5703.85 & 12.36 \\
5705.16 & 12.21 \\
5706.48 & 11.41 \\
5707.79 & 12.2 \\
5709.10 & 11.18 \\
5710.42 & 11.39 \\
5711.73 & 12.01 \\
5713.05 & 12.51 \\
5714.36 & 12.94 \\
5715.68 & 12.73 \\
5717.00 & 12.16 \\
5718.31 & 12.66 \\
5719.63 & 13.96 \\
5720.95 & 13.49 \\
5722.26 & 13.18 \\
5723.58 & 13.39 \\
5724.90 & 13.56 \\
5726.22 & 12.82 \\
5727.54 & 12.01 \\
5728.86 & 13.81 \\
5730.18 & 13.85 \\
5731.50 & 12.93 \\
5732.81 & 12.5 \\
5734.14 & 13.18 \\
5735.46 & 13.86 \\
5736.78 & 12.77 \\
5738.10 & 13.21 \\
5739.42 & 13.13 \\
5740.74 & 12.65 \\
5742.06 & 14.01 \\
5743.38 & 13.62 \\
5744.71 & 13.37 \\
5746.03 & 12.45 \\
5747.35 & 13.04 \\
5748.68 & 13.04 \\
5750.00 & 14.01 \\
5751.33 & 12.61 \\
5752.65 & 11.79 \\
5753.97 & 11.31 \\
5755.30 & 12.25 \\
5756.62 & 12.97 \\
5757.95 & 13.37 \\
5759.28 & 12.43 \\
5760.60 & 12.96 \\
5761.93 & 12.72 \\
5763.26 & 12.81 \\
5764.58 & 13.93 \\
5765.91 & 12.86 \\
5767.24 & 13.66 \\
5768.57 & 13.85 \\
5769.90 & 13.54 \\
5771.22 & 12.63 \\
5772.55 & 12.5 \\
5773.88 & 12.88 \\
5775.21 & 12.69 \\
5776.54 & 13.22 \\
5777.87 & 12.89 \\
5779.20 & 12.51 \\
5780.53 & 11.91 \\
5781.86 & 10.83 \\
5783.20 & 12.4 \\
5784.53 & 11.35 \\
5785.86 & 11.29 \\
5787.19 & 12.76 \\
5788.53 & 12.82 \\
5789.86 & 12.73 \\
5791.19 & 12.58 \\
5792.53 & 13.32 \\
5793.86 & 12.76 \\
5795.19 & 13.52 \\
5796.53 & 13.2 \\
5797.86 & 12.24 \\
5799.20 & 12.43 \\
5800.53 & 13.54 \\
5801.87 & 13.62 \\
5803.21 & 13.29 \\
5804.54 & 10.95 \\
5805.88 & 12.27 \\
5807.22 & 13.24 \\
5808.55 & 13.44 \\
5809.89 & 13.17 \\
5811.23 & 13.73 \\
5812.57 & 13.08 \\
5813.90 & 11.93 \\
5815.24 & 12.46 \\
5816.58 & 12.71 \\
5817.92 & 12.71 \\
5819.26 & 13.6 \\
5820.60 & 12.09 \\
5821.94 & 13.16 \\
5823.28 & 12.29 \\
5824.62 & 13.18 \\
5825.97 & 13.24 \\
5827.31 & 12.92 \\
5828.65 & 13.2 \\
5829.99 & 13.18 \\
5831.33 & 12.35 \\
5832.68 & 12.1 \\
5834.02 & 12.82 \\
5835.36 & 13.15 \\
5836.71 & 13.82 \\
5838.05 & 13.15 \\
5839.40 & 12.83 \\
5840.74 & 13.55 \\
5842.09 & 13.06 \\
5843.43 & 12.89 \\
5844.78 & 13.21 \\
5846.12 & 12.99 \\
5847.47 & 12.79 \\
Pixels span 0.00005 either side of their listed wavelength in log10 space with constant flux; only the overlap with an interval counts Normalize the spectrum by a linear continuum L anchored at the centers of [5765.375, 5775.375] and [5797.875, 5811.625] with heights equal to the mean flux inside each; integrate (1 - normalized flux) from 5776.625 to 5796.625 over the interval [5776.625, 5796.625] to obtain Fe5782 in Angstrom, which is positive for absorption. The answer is 0.8 Angstrom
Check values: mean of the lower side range 13.1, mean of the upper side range 12.9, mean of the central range 12.5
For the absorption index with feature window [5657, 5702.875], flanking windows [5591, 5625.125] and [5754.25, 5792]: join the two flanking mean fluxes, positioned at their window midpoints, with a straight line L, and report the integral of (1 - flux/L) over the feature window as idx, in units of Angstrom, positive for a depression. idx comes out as -0.22 Angstrom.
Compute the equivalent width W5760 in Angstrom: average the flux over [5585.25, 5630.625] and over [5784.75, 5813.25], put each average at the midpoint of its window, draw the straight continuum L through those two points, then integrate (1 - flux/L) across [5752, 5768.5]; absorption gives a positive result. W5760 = -0.1 Angstrom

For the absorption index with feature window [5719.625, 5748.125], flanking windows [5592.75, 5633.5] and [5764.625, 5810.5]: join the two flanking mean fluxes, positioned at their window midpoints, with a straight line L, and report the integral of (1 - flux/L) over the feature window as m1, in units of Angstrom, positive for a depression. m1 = -1.2 Angstrom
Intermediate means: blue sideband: 12.5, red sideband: 12.7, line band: 13.2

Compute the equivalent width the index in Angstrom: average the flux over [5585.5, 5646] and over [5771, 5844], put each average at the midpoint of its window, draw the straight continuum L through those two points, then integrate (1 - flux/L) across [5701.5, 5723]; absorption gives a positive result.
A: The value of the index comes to 0.28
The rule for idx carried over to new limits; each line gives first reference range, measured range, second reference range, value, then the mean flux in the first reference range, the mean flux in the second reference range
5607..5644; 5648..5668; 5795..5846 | 0.5 Angstrom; 12.6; 12.9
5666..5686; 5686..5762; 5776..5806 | -0.5 Angstrom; 12.8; 12.5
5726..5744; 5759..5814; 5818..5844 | 1.2 Angstrom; 13.2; 13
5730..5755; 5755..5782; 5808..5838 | 0.2 Angstrom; 13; 12.9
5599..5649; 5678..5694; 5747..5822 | 0.2 Angstrom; 12.6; 12.8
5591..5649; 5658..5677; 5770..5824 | 0.1 Angstrom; 12.6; 12.7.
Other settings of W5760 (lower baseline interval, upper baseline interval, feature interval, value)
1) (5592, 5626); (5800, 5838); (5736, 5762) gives -0.3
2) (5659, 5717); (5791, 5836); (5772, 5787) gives 0.6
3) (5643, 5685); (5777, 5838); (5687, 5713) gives 0.5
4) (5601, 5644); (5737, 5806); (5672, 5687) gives 0.0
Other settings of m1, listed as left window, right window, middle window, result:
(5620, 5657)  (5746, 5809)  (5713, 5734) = -0.57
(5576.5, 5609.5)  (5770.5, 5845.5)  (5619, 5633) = -0.43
